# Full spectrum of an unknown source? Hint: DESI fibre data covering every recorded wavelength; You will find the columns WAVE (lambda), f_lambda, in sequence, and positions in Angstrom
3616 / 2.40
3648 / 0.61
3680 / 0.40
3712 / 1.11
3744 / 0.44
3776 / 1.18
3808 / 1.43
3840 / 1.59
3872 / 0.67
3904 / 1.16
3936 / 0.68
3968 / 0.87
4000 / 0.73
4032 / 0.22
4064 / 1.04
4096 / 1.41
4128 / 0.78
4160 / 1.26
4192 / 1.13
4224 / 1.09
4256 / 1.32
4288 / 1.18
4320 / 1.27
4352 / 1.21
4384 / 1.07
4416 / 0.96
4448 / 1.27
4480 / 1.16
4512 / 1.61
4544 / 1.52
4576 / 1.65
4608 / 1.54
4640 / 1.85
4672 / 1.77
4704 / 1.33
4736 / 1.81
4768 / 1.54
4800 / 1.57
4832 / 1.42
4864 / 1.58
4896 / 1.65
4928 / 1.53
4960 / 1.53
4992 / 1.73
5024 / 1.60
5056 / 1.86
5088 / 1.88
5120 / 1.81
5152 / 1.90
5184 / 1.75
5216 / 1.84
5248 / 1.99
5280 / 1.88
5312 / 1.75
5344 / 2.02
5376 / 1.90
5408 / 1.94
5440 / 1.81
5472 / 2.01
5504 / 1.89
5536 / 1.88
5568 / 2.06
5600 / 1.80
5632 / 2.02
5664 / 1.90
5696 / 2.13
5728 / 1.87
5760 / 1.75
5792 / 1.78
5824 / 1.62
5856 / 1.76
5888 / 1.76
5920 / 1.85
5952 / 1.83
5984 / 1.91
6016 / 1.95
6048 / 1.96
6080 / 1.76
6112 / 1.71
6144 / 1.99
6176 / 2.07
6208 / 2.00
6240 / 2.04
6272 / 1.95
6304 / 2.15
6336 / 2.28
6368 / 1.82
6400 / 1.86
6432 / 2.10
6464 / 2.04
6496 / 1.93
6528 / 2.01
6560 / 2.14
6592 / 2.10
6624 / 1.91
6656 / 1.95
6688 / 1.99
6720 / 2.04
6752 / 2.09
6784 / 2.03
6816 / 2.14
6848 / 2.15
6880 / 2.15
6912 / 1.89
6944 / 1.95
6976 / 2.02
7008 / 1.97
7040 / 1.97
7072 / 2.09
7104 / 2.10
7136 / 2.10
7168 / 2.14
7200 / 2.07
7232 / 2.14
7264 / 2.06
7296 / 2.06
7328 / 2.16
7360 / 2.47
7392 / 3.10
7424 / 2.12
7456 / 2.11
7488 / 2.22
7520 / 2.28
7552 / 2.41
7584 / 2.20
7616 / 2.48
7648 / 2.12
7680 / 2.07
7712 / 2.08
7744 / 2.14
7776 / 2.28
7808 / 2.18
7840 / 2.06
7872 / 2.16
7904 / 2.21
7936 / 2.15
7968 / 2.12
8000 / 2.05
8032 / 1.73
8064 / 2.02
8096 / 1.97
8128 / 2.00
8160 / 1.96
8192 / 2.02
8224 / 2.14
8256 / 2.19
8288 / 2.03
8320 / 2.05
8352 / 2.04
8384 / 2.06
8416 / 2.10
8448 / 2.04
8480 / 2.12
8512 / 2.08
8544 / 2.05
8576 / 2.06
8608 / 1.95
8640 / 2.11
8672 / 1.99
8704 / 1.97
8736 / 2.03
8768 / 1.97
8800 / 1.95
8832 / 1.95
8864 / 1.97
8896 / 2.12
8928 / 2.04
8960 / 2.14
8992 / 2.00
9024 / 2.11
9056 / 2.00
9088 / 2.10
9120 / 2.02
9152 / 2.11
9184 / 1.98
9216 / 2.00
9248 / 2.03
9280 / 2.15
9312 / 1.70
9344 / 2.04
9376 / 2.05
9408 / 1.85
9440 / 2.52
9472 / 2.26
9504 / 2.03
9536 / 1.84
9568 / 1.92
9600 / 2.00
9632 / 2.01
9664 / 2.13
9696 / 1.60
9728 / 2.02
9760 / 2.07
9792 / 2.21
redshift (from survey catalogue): 0.12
